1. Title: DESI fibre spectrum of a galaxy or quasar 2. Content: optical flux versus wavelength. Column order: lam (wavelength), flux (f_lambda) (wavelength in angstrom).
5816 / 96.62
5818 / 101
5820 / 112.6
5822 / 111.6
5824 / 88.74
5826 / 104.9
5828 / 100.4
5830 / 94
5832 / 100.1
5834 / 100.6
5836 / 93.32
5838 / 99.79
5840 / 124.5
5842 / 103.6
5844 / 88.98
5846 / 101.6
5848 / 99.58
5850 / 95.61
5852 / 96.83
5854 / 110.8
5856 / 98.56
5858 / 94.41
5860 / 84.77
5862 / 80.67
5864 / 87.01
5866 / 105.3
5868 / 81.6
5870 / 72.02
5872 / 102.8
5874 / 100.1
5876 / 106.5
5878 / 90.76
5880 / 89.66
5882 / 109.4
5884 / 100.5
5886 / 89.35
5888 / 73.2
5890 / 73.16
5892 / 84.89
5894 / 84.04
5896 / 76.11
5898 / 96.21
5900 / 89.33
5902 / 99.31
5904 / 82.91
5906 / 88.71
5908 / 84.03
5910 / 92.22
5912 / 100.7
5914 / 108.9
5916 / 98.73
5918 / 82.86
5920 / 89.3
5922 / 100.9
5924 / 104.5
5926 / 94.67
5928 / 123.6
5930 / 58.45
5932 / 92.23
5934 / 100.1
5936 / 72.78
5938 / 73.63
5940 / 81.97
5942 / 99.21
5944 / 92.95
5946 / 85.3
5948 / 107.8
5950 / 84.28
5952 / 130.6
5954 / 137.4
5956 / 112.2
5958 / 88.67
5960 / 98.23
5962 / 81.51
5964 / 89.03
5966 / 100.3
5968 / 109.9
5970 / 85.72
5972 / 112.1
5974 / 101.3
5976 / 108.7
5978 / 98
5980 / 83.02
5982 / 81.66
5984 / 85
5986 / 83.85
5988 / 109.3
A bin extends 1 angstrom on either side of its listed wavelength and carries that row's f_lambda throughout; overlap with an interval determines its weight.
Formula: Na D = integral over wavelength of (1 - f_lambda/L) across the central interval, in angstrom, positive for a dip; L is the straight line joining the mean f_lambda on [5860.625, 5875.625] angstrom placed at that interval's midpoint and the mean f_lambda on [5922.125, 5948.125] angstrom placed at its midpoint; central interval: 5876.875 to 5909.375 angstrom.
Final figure 0.85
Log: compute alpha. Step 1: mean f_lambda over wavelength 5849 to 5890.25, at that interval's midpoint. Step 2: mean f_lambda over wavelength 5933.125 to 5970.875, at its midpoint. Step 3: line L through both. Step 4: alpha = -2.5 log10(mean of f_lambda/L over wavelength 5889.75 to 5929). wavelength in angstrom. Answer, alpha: 0.02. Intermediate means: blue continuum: 92.9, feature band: 93.1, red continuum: 96.4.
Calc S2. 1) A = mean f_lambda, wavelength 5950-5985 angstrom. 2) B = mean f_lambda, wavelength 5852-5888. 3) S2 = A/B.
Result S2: 1.06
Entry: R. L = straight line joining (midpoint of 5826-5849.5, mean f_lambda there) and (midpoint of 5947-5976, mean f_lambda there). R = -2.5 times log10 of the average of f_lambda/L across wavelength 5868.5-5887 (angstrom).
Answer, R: 0.07 mag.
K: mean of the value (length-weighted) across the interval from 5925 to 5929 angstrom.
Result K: 109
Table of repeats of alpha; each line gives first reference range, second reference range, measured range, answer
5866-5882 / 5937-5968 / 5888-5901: 0.14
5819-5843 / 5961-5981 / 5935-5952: 0.10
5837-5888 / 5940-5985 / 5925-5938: 0.10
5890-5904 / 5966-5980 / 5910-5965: -0.02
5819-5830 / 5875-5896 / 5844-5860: -0.01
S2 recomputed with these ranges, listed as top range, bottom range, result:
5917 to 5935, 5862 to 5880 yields 1.02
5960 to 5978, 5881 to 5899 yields 1.13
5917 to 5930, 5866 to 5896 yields 1.07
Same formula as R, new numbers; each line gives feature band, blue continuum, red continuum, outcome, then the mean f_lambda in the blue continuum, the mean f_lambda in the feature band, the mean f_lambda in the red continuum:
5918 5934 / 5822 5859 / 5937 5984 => 0.042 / 100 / 94.4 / 97.3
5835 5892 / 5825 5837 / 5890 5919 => 0.005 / 98.9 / 94.6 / 90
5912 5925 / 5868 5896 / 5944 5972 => -0.030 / 89.7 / 97.8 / 101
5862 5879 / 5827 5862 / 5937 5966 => 0.067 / 98.7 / 92.5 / 97.4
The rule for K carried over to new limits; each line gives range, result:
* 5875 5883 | 99.1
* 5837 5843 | 109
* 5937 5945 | 86.9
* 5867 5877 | 92.6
